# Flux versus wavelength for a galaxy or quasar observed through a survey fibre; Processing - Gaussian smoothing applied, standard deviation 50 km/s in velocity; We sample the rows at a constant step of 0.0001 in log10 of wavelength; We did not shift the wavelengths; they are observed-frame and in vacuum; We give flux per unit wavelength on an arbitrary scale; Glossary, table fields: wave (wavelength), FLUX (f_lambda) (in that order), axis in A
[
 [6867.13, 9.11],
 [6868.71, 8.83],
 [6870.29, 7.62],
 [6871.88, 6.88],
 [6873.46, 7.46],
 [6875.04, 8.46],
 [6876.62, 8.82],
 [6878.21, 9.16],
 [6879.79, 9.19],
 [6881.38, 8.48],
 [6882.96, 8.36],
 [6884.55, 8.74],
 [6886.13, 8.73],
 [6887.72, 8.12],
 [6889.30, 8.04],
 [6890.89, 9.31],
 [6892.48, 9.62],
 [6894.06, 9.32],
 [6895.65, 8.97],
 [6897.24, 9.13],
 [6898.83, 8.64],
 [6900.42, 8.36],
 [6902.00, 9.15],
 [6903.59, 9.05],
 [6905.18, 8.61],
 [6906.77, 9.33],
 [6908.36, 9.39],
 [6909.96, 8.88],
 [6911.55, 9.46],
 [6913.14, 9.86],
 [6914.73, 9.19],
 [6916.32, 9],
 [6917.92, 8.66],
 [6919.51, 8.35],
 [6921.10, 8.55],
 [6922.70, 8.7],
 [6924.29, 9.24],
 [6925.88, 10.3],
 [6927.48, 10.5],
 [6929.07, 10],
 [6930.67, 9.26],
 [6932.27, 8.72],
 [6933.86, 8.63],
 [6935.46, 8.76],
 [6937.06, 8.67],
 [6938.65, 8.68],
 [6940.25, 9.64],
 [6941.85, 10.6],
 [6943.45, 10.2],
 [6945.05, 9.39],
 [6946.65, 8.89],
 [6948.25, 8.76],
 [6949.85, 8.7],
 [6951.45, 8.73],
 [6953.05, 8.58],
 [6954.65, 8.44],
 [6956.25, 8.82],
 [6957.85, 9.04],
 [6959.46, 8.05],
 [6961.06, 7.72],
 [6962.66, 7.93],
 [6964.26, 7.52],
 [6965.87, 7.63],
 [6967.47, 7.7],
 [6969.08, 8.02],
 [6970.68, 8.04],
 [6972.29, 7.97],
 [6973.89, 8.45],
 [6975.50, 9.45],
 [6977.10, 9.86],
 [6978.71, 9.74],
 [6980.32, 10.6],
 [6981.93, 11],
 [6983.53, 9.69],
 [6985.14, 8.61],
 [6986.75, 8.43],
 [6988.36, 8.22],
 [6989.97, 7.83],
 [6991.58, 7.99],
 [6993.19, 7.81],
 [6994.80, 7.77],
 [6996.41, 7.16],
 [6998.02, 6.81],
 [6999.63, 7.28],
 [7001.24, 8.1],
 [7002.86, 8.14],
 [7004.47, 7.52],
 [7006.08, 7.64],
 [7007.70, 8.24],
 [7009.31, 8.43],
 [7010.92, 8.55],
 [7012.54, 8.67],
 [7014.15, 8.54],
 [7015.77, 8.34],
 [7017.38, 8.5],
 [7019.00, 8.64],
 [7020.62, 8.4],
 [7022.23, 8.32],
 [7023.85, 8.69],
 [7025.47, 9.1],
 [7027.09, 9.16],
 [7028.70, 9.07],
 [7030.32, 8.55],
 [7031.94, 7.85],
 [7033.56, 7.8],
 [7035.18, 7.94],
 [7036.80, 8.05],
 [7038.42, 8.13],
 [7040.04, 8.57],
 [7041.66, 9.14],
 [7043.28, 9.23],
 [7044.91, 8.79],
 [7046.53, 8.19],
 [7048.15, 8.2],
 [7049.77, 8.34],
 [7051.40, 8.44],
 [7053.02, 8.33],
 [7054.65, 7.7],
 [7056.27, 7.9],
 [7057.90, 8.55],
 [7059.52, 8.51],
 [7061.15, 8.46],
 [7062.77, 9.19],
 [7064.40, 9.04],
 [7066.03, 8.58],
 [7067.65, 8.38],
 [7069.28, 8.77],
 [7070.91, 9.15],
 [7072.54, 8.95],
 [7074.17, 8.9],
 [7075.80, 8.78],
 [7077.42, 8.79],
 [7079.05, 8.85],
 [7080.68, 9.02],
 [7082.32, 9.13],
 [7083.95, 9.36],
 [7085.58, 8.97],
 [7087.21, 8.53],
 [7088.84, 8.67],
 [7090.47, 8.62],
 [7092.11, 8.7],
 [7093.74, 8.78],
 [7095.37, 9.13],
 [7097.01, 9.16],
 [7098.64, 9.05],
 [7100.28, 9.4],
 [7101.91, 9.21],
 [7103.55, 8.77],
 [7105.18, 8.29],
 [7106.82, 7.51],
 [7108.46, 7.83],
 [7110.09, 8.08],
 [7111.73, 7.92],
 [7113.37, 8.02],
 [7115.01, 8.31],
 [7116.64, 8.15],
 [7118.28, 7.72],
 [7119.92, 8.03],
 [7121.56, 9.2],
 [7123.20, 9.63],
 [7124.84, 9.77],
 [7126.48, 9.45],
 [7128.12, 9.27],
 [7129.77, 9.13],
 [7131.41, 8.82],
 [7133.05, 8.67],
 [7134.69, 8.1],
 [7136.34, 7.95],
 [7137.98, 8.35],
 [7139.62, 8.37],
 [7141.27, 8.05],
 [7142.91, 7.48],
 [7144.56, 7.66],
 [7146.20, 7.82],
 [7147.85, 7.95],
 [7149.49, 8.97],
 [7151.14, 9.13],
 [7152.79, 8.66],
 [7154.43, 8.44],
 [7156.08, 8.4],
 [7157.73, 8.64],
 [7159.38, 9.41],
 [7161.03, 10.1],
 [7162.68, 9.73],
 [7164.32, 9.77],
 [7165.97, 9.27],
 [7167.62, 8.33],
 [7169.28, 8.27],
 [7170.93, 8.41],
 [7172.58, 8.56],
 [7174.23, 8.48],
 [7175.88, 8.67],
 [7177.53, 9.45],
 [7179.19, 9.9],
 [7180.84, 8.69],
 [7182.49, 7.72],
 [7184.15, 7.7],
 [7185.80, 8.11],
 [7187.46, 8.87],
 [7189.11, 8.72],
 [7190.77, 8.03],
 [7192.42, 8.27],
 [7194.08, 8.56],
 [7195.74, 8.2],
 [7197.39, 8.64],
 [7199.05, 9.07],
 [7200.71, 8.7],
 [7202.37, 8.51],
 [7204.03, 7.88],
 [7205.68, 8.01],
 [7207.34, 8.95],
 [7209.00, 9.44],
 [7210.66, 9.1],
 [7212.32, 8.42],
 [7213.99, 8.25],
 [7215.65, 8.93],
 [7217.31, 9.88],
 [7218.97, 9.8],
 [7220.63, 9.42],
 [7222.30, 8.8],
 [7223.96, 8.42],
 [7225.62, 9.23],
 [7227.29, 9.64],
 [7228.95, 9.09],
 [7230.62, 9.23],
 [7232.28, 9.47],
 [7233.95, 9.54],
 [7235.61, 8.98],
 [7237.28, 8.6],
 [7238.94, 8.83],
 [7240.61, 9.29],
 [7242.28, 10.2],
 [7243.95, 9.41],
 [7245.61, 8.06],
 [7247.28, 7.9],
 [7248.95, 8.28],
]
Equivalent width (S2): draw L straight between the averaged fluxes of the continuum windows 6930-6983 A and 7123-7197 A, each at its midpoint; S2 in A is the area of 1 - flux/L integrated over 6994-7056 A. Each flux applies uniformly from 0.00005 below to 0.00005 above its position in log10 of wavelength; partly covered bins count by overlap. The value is 3.7 A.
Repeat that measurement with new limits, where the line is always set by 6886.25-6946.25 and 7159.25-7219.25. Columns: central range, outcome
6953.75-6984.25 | 1.16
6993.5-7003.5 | 1.64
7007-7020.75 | 0.79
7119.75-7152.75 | 0.87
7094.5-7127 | 0.90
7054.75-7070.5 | 0.64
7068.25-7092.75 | 0.10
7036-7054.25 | 0.99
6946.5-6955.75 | 0.42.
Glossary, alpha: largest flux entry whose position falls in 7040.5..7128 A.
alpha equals 9.77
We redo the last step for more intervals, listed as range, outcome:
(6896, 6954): 10.6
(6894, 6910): 9.39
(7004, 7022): 8.67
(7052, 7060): 8.55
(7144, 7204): 10.1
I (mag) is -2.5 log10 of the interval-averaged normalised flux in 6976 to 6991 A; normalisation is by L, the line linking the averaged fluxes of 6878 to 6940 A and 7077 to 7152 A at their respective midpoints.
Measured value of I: -0.05 mag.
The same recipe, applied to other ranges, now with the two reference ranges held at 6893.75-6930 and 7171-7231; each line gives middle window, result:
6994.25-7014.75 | 0.14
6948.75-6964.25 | 0.09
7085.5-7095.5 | 0.02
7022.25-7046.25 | 0.05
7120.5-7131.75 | -0.05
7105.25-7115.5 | 0.12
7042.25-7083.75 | 0.04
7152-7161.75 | -0.01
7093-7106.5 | 0.00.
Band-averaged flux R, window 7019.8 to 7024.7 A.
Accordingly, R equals 8.47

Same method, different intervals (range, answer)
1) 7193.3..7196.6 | 8.39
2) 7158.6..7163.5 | 9.75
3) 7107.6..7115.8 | 8.03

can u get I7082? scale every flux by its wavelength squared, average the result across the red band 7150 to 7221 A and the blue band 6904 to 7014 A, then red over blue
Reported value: 1.07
